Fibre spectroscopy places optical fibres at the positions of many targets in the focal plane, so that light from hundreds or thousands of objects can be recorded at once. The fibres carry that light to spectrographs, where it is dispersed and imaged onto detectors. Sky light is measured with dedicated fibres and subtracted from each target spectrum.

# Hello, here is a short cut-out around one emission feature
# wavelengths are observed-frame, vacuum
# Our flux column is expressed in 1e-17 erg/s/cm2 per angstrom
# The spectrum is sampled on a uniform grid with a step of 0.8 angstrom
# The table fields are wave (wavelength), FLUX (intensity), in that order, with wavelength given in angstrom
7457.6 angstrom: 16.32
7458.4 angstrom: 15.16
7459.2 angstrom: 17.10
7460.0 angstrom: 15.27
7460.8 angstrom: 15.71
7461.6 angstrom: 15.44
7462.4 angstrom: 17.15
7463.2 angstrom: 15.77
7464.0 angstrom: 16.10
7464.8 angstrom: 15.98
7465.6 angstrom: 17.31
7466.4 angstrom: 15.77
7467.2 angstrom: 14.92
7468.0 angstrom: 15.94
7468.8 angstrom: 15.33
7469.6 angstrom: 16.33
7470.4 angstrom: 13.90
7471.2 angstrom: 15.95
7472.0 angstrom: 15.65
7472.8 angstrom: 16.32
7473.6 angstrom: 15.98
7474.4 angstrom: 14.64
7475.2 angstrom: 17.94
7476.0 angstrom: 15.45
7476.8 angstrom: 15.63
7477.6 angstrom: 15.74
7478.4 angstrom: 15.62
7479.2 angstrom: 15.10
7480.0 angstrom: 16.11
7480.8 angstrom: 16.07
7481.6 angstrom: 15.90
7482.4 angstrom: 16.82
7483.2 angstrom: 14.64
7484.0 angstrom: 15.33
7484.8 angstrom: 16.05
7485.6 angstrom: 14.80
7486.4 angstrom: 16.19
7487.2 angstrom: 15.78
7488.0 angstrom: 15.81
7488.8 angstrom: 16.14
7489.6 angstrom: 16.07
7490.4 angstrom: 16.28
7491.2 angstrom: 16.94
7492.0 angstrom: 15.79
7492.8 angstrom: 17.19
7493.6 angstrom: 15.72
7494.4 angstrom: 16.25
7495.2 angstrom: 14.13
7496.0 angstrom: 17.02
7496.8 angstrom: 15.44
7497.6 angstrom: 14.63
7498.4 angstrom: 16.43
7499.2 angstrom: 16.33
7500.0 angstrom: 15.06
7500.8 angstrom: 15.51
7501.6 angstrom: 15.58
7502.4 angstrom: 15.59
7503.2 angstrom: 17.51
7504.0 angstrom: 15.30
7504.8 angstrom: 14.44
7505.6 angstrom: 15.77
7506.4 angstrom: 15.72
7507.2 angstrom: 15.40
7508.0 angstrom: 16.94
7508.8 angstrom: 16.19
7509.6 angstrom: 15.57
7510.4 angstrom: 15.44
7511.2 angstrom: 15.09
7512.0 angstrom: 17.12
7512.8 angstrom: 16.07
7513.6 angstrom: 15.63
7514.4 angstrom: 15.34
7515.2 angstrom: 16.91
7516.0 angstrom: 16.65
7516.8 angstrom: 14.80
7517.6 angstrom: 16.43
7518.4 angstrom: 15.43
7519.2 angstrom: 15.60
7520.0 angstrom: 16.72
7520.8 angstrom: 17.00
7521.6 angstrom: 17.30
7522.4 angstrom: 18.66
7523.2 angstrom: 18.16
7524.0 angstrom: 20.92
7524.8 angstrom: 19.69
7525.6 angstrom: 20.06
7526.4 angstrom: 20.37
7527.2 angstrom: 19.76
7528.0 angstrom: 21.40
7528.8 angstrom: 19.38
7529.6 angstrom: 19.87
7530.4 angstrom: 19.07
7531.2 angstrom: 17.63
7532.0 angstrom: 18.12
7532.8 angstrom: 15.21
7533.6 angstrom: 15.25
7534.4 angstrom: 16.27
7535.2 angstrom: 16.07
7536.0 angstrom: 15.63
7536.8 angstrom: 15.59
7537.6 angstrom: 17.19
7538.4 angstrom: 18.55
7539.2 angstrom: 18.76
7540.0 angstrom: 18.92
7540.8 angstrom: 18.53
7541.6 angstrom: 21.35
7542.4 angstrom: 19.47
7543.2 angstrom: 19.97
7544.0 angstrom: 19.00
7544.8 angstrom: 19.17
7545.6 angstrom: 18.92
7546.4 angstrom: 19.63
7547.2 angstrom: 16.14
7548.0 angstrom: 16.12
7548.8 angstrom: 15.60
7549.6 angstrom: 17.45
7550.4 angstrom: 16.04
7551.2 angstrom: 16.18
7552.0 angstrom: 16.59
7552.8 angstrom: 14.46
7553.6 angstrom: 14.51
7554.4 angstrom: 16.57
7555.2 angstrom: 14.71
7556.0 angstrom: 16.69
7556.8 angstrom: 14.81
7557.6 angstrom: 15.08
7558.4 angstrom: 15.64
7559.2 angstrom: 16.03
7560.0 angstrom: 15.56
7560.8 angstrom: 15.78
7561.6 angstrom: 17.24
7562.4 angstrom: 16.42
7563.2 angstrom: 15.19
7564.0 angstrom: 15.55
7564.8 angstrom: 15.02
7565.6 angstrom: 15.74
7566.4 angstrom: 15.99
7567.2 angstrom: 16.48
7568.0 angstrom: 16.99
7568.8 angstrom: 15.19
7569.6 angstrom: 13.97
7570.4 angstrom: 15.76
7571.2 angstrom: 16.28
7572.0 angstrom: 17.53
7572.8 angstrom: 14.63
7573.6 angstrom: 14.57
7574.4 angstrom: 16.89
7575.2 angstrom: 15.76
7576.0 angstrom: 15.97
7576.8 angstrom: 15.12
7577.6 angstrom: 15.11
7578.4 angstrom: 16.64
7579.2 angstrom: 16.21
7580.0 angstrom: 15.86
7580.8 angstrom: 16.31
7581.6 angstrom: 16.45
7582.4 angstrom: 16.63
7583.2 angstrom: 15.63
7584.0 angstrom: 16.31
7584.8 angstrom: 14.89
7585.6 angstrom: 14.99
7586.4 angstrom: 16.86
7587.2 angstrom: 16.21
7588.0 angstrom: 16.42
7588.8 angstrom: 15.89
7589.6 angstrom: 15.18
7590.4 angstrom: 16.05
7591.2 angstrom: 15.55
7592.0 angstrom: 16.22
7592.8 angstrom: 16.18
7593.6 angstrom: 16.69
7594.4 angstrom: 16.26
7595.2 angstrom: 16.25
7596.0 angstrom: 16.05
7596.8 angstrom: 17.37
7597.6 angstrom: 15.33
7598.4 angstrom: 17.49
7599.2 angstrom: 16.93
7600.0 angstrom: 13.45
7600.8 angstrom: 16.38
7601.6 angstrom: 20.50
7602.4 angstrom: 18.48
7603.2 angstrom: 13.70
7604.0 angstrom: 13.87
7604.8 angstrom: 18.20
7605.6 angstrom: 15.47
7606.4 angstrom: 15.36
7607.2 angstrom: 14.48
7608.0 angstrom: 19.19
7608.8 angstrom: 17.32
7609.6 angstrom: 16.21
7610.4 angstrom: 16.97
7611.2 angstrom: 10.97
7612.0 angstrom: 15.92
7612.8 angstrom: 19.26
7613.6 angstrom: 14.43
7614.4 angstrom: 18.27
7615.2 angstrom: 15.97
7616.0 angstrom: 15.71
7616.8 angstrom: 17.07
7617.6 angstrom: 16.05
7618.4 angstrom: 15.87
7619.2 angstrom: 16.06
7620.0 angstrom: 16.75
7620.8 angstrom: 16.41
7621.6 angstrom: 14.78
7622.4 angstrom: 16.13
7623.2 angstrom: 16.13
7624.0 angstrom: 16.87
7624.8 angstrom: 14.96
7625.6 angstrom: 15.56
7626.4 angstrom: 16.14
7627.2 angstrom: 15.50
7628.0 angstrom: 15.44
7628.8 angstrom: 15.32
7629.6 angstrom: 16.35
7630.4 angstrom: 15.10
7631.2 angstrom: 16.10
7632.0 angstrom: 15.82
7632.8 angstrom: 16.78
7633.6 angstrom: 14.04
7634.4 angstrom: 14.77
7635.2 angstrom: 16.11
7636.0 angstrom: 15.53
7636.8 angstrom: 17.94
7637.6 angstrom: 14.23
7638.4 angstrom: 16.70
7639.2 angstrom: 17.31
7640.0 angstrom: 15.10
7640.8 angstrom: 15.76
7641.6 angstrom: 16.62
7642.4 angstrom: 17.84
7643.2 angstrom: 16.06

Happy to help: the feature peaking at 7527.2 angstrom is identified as [S II] 6716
